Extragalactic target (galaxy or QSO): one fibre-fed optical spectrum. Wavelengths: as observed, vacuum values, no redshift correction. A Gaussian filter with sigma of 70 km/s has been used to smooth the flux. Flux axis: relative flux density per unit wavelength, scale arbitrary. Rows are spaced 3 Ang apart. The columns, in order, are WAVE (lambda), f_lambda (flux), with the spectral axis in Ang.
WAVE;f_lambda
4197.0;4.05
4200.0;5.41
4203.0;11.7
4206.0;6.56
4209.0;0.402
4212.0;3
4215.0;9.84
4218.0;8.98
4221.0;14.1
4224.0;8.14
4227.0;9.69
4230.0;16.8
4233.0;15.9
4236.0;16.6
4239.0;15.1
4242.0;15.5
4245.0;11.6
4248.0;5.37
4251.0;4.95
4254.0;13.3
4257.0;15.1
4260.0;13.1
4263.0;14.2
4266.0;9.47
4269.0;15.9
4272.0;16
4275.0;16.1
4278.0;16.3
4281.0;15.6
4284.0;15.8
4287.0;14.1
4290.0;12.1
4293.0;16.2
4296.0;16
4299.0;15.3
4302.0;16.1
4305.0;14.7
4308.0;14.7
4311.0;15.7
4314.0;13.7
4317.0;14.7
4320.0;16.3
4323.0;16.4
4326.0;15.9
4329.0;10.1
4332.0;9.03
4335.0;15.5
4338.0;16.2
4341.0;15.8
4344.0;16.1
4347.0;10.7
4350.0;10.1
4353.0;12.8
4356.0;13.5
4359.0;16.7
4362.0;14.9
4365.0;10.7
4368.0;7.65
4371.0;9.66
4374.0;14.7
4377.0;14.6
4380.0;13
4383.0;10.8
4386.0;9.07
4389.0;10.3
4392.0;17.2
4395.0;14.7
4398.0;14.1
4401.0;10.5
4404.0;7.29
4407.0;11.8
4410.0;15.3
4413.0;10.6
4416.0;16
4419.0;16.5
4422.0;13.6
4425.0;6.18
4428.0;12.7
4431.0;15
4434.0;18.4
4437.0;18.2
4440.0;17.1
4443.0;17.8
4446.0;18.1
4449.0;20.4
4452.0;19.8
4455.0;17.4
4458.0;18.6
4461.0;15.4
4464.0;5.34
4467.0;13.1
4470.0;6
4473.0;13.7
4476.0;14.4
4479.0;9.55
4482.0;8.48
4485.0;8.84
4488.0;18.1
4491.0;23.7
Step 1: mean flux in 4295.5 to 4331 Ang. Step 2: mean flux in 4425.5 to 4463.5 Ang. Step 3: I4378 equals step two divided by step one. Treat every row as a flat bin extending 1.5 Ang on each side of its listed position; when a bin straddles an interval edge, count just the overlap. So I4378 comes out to 1.1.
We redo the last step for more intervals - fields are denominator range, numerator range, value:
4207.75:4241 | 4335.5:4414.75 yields 1.16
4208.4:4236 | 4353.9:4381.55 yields 1.24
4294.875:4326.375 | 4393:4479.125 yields 0.92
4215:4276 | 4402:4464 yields 1.18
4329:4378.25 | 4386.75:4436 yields 1.01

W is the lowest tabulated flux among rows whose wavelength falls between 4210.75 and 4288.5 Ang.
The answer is 3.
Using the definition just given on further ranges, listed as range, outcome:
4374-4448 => 6.18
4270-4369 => 7.65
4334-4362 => 10.1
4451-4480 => 5.34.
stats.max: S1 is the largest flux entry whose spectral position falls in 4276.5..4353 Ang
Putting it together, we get 16.4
